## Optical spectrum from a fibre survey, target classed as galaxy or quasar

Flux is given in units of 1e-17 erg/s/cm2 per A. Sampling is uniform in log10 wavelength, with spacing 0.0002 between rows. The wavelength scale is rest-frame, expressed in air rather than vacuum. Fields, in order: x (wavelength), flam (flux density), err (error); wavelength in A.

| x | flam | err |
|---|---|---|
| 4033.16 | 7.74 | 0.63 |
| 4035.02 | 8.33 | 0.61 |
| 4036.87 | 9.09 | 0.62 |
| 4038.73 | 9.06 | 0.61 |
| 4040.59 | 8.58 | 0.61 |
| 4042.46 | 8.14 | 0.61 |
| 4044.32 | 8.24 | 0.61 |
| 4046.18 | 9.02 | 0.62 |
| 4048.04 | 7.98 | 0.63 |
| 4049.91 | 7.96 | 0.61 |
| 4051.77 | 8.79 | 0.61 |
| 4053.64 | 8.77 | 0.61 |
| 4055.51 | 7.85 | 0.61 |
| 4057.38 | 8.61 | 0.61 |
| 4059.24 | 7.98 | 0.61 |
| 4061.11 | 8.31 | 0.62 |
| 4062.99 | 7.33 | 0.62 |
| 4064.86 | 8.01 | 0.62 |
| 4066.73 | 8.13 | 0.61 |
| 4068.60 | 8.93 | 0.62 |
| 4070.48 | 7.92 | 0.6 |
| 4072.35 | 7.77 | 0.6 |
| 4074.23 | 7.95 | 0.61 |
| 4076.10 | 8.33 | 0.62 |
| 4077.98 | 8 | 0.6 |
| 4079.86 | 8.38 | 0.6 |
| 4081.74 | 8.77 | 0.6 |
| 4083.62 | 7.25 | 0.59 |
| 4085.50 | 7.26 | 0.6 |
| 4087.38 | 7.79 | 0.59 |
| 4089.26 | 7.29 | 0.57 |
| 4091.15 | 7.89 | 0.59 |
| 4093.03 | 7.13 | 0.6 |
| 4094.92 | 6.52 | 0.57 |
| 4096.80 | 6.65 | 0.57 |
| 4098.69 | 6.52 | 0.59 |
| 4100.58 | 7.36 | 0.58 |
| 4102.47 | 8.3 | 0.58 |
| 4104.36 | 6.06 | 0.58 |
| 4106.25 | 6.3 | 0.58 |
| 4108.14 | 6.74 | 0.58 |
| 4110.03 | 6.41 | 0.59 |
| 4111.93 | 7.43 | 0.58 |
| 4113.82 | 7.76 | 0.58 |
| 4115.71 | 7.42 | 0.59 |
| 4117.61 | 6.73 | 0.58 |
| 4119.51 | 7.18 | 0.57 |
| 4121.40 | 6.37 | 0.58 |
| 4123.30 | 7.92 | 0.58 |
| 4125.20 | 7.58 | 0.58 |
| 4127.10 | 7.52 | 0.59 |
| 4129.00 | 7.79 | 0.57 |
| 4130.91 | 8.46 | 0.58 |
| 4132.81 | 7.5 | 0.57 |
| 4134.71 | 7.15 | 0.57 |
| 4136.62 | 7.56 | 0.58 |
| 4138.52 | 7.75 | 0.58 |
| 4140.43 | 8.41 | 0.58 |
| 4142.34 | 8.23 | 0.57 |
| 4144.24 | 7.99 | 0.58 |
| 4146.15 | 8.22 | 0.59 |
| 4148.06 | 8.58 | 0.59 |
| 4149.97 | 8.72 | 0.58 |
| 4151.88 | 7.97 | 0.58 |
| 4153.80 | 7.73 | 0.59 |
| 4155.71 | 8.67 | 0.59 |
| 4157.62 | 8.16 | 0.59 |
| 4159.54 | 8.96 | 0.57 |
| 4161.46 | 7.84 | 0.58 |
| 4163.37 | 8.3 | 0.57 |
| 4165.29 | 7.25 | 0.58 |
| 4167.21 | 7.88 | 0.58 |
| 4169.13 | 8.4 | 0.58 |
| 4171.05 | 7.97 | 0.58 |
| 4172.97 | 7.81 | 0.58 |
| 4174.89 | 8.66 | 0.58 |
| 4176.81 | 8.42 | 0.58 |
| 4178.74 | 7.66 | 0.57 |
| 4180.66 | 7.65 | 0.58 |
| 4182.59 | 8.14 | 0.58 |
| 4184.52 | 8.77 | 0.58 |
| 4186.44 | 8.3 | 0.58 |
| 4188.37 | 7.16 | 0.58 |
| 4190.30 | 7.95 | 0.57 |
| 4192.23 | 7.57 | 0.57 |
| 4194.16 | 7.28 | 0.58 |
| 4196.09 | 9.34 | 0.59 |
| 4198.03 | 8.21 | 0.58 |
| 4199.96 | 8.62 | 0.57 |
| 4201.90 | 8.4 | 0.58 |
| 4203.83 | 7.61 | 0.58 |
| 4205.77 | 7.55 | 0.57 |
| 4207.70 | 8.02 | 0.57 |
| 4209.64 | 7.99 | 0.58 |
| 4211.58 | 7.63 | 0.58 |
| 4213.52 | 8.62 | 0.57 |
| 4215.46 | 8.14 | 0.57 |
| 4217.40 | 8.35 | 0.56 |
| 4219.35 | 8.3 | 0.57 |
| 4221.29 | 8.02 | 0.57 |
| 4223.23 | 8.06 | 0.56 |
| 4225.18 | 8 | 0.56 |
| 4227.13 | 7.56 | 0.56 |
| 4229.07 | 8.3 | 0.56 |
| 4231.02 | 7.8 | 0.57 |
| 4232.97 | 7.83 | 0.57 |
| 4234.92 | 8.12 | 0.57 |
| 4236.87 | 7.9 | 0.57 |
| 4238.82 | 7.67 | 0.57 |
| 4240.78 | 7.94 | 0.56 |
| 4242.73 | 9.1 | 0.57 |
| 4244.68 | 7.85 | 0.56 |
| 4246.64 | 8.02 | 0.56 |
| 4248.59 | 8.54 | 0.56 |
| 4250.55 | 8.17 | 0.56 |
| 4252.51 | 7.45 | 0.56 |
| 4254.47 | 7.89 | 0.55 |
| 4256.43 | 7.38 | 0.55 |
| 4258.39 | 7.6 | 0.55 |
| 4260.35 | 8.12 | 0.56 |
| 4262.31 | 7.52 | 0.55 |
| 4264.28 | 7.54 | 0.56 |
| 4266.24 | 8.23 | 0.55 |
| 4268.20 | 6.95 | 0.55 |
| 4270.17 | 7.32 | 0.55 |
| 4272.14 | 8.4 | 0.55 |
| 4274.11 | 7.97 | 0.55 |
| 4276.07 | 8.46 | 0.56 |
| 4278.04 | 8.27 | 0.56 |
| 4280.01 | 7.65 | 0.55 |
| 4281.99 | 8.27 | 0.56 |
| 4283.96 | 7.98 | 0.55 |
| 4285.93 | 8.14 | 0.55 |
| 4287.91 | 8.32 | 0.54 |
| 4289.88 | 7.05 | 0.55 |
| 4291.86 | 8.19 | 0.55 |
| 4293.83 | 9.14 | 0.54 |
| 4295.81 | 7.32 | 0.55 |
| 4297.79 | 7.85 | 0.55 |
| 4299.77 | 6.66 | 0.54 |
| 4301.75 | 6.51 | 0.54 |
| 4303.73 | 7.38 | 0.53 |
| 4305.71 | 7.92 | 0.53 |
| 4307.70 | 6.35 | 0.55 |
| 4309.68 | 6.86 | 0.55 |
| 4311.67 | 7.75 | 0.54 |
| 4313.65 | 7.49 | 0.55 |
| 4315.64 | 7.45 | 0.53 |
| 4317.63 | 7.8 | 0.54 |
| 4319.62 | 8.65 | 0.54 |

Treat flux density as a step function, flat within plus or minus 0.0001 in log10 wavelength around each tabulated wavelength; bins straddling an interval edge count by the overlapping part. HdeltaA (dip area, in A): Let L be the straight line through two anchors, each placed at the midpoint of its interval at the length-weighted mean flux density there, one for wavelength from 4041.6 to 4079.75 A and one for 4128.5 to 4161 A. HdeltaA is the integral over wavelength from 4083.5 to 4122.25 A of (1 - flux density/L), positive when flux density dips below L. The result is 5.2 A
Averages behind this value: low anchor 8.21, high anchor 8.11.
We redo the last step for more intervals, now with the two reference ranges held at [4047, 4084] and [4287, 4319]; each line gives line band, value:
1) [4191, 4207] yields -0.6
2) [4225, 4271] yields -1.2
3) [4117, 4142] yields 1.3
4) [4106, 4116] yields 1.3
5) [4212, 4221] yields -0.6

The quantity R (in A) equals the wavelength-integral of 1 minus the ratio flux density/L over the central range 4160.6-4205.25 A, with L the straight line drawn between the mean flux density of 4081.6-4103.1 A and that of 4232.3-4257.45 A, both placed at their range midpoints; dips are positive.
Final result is -1.9 A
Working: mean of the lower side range 7.33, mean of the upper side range 7.99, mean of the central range 8.05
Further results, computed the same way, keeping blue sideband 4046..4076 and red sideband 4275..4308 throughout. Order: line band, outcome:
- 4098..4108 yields 1.5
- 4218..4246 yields -0.6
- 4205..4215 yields -0.1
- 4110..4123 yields 1.5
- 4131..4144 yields 0.4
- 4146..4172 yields -0.6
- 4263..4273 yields 0.2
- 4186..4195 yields 0.4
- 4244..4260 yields -0.1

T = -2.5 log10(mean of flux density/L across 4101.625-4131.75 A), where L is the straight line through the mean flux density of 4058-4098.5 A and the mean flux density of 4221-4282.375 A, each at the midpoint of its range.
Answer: 0.082 mag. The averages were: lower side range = 7.77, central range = 7.24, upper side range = 7.93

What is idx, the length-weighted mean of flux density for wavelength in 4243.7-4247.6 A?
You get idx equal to 7.94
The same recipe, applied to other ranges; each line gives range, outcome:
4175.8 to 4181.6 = 7.92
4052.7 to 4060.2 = 8.3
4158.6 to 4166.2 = 8.09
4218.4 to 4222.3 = 8.17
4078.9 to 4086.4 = 7.92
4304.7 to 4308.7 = 7.14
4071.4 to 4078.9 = 8.02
